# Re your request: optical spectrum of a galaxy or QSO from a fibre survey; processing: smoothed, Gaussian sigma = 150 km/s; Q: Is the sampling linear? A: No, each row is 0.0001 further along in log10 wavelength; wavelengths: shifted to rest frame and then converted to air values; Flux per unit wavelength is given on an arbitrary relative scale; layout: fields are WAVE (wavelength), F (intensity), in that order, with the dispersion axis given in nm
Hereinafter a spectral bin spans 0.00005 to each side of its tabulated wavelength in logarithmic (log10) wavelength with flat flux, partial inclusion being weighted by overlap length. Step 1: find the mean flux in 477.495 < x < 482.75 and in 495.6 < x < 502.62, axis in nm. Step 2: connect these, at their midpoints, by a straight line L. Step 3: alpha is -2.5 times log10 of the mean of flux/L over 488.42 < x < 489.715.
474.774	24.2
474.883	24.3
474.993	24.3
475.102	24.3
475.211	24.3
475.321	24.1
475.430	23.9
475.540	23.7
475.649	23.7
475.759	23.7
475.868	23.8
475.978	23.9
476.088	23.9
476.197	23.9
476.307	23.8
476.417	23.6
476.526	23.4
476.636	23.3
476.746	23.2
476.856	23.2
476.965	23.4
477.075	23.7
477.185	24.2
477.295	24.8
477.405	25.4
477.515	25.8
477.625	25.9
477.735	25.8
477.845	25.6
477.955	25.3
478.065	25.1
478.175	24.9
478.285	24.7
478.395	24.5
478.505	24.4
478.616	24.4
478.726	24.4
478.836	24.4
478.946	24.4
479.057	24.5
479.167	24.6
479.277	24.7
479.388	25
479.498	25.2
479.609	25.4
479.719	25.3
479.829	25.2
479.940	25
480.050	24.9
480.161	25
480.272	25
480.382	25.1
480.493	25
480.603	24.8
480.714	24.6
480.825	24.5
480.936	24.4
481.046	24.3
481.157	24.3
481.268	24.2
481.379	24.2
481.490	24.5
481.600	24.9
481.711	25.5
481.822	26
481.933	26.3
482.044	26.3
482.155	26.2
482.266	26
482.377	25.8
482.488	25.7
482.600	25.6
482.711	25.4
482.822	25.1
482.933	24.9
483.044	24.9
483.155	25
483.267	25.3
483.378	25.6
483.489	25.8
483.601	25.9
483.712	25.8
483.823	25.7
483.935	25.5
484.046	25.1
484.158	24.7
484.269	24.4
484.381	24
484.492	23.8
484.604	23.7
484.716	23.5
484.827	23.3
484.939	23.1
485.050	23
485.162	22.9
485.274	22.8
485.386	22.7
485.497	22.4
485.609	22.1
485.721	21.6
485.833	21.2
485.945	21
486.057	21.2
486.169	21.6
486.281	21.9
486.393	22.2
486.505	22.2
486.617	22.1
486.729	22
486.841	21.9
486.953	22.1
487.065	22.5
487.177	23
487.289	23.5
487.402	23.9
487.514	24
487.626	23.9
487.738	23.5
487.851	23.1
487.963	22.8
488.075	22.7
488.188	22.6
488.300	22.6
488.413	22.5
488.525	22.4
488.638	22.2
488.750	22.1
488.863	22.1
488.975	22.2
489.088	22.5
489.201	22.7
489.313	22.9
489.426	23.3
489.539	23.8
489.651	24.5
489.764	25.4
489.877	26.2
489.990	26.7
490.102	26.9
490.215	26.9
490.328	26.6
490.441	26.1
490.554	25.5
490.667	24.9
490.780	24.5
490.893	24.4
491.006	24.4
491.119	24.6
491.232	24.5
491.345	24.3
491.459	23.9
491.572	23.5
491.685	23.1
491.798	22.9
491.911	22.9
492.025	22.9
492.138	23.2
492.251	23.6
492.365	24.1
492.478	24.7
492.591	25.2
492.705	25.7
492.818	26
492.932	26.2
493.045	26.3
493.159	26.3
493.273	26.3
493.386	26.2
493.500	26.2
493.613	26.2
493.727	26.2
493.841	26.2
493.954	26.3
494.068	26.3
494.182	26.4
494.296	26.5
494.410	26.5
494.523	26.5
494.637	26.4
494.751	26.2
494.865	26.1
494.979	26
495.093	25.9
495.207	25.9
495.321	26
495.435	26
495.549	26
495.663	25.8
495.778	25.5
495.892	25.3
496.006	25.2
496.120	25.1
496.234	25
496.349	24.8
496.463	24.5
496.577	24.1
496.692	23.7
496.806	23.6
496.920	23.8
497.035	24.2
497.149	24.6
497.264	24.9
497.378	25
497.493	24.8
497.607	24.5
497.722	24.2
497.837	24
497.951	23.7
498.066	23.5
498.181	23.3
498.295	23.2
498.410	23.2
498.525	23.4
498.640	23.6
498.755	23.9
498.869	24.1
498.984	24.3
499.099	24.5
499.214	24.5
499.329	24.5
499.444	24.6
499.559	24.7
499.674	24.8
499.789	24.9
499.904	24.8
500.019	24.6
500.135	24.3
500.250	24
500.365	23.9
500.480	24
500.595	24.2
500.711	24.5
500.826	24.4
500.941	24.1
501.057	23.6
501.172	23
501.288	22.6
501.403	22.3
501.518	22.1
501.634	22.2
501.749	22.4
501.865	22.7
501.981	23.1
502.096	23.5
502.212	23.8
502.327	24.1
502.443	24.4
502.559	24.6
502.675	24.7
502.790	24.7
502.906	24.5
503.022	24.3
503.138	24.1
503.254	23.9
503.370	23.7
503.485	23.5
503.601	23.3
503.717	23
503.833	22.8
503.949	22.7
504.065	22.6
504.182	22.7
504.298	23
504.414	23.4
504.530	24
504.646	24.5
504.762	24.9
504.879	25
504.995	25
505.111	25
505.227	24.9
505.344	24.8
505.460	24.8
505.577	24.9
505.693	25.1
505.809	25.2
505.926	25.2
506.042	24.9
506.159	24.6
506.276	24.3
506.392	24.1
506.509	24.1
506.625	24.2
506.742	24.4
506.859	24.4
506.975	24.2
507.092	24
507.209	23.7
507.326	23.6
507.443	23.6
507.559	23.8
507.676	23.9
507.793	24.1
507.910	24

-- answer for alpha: 0.08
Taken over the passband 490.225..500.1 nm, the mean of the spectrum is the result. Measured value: 24.9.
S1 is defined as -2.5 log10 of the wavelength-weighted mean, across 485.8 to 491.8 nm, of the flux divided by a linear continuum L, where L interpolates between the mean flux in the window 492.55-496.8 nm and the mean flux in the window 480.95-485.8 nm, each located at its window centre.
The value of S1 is 0.08 mag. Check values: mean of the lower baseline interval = 24.6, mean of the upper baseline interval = 25.8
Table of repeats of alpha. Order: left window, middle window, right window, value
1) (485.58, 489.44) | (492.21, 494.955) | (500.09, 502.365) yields -0.136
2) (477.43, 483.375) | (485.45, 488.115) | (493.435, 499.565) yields 0.119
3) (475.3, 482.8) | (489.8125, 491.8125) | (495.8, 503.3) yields -0.031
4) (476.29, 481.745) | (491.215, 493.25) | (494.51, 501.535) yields 0.005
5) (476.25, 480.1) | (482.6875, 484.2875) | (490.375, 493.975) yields -0.025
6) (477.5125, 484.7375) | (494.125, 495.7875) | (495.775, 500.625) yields -0.072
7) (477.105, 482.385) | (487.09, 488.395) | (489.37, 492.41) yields 0.068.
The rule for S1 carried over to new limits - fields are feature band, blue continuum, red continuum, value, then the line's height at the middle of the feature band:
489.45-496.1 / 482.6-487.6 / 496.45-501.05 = -0.066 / 23.9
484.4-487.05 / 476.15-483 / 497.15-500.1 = 0.104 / 24.6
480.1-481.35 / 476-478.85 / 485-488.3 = -0.040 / 23.7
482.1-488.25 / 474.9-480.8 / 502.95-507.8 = 0.033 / 24.4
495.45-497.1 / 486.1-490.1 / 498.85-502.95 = -0.052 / 23.6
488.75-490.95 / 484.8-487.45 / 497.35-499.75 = -0.078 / 22.9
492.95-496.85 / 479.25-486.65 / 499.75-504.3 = -0.082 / 23.9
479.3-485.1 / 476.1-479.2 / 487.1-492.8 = -0.031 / 24.3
